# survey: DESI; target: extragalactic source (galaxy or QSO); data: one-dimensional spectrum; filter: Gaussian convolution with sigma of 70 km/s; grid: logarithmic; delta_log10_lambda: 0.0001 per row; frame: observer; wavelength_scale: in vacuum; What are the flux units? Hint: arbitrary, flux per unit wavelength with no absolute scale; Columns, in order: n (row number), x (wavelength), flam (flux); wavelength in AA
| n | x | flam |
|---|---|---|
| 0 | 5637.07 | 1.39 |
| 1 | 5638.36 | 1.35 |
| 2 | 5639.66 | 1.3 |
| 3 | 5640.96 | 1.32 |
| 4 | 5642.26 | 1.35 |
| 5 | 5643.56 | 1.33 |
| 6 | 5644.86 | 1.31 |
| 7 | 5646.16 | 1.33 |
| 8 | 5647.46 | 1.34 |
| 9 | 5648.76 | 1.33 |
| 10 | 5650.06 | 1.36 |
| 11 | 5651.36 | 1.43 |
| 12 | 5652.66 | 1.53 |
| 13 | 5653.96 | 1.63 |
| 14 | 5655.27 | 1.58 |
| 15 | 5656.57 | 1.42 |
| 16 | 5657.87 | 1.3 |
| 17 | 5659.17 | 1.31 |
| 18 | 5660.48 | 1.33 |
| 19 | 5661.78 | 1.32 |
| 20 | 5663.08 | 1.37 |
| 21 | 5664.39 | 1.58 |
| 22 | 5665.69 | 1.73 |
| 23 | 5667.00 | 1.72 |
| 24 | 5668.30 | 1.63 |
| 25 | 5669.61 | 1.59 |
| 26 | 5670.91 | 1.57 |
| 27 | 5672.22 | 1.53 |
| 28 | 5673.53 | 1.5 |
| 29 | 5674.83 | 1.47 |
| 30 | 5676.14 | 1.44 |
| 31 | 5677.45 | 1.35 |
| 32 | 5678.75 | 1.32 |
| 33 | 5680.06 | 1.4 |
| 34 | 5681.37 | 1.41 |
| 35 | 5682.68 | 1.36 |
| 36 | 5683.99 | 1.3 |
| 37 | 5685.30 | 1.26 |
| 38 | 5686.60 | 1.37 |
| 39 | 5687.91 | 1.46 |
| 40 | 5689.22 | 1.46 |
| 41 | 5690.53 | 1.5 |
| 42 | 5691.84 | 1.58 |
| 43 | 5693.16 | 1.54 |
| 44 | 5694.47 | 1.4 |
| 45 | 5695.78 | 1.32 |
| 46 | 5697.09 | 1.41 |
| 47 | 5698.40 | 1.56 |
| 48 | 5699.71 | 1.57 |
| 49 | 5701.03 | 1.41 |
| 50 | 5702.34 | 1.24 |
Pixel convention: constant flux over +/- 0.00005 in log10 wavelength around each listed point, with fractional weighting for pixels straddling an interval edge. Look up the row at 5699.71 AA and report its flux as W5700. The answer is 1.57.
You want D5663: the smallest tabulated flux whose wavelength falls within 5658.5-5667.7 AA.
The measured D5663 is 1.31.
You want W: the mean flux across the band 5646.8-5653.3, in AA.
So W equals 1.4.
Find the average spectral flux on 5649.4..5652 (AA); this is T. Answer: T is 1.4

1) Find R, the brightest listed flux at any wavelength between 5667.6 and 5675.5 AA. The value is 1.63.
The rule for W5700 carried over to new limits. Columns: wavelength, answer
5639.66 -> 1.3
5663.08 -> 1.37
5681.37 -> 1.41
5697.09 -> 1.41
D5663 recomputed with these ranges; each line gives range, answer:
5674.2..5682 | 1.32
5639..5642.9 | 1.3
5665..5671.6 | 1.57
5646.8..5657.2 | 1.33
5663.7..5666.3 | 1.58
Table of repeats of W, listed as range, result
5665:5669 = 1.69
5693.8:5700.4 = 1.45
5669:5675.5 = 1.53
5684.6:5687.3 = 1.32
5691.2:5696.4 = 1.46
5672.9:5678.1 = 1.44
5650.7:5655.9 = 1.54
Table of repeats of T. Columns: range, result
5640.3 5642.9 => 1.33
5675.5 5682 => 1.38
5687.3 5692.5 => 1.5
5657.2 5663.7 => 1.33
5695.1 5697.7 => 1.37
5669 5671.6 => 1.58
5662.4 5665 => 1.47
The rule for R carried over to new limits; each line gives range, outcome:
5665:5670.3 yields 1.73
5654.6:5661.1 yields 1.58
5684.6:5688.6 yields 1.46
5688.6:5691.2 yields 1.5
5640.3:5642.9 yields 1.35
